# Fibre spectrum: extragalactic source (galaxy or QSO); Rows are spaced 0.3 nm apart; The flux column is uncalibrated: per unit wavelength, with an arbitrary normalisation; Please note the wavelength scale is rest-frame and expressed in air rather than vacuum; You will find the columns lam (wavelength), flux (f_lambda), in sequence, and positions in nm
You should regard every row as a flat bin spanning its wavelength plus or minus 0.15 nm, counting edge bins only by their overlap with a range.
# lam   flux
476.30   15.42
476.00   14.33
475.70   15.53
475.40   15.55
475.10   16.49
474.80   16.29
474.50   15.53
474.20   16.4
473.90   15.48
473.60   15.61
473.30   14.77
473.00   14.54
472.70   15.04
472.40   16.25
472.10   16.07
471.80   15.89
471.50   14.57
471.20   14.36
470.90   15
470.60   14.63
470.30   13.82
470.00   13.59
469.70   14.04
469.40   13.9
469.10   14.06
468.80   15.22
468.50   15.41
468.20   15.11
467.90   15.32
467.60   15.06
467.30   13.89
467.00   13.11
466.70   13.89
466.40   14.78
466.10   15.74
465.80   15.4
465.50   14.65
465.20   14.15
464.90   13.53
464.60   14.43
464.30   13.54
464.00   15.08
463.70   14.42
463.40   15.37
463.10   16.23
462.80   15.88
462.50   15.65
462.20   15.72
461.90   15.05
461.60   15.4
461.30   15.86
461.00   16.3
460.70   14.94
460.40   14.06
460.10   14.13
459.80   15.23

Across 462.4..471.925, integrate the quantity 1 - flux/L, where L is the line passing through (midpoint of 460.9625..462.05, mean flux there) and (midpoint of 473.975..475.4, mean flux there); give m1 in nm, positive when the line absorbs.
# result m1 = 0.68 nm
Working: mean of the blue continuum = 15.6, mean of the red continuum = 16.1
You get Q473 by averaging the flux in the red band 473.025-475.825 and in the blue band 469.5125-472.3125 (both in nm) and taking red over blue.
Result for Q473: 1.1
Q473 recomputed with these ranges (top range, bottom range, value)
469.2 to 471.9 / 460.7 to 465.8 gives 0.95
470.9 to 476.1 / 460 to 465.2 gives 1.03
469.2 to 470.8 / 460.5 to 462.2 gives 0.91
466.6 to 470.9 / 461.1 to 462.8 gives 0.92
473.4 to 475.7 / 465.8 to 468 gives 1.09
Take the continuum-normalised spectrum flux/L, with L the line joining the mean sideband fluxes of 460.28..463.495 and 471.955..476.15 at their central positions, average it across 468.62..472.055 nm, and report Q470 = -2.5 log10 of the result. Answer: 0.07 mag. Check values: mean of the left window 15.5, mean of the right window 15.6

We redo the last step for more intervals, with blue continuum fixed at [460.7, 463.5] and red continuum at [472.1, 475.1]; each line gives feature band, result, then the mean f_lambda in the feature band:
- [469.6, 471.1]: 0.10 mag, 14.2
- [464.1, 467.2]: 0.10 mag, 14.3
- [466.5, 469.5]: 0.08 mag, 14.5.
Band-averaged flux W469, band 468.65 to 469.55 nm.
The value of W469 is 14.4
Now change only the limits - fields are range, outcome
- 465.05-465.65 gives 14.4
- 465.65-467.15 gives 14.6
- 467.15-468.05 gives 14.8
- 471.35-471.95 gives 15.2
